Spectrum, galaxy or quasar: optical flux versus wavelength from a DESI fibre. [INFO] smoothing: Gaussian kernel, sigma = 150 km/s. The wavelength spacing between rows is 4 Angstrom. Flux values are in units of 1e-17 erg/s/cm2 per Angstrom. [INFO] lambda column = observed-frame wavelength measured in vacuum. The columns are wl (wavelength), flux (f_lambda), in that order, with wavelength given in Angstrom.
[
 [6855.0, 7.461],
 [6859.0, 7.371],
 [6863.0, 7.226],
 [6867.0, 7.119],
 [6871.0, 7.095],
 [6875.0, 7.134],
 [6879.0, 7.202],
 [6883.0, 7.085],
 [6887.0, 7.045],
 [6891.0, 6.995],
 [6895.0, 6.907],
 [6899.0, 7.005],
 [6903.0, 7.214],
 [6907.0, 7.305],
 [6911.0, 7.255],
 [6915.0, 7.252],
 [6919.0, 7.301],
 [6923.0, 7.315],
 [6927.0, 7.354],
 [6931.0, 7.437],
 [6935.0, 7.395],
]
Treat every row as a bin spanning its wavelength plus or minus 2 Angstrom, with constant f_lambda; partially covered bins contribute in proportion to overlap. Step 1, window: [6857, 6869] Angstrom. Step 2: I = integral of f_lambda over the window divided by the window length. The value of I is 7.24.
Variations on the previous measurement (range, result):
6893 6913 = 7.14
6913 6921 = 7.28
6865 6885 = 7.13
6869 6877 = 7.11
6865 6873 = 7.11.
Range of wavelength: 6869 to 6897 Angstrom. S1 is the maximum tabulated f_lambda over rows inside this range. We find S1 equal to 7.202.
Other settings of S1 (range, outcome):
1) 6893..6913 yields 7.305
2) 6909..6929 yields 7.354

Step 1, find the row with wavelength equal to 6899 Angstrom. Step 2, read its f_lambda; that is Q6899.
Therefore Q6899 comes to 7.005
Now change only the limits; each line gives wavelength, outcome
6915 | 7.252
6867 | 7.119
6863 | 7.226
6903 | 7.214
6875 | 7.134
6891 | 6.995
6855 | 7.461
